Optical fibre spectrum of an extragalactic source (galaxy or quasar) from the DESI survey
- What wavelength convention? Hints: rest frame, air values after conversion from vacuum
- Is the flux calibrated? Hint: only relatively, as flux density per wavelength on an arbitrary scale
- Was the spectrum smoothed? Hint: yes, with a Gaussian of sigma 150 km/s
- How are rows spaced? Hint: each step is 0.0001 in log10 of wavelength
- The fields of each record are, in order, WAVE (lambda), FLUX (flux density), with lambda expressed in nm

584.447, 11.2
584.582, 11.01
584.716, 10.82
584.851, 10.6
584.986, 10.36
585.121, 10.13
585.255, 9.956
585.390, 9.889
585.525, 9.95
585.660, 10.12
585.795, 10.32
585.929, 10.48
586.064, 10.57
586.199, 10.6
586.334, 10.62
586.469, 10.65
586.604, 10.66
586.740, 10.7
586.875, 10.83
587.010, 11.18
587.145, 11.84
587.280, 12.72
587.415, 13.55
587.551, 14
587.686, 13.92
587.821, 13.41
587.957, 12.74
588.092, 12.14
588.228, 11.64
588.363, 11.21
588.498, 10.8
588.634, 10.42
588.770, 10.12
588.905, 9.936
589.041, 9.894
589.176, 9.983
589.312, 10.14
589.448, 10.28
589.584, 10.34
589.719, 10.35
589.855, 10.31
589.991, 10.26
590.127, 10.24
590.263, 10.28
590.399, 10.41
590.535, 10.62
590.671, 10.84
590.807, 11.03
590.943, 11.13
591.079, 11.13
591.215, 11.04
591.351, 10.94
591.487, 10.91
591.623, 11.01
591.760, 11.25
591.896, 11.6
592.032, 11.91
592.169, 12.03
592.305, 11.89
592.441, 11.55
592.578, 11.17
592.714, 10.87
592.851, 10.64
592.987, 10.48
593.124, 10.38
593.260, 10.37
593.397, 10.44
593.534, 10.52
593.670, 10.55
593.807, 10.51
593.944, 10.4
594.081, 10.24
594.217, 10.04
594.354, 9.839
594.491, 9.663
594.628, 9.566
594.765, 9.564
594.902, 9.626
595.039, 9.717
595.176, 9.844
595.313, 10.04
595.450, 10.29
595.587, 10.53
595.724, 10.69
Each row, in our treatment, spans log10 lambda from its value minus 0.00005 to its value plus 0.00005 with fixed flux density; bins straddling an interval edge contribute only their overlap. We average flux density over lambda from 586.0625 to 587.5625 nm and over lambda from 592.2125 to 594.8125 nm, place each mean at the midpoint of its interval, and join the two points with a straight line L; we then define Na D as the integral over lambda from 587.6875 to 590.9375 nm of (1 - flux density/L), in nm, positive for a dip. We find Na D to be 0.075 nm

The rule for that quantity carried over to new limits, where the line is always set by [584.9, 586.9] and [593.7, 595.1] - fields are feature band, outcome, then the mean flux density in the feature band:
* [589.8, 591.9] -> -0.140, 10.8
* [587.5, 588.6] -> -0.228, 12.4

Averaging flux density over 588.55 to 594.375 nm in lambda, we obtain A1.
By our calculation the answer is 10.7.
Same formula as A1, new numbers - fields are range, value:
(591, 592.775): 11.3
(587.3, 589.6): 11.5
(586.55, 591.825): 11.1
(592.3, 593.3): 10.9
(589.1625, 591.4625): 10.6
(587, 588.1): 13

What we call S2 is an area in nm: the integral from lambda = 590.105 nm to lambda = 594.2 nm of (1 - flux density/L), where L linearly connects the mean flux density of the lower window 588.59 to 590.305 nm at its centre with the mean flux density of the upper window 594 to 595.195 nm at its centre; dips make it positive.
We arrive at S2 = -0.367 nm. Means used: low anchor 10.2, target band 10.9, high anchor 9.79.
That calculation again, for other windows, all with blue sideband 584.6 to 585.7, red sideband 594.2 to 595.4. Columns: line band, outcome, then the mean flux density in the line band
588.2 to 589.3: -0.04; 10.4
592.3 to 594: -0.15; 10.7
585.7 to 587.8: -0.28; 11.5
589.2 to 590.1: -0.02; 10.3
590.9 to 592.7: -0.26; 11.3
